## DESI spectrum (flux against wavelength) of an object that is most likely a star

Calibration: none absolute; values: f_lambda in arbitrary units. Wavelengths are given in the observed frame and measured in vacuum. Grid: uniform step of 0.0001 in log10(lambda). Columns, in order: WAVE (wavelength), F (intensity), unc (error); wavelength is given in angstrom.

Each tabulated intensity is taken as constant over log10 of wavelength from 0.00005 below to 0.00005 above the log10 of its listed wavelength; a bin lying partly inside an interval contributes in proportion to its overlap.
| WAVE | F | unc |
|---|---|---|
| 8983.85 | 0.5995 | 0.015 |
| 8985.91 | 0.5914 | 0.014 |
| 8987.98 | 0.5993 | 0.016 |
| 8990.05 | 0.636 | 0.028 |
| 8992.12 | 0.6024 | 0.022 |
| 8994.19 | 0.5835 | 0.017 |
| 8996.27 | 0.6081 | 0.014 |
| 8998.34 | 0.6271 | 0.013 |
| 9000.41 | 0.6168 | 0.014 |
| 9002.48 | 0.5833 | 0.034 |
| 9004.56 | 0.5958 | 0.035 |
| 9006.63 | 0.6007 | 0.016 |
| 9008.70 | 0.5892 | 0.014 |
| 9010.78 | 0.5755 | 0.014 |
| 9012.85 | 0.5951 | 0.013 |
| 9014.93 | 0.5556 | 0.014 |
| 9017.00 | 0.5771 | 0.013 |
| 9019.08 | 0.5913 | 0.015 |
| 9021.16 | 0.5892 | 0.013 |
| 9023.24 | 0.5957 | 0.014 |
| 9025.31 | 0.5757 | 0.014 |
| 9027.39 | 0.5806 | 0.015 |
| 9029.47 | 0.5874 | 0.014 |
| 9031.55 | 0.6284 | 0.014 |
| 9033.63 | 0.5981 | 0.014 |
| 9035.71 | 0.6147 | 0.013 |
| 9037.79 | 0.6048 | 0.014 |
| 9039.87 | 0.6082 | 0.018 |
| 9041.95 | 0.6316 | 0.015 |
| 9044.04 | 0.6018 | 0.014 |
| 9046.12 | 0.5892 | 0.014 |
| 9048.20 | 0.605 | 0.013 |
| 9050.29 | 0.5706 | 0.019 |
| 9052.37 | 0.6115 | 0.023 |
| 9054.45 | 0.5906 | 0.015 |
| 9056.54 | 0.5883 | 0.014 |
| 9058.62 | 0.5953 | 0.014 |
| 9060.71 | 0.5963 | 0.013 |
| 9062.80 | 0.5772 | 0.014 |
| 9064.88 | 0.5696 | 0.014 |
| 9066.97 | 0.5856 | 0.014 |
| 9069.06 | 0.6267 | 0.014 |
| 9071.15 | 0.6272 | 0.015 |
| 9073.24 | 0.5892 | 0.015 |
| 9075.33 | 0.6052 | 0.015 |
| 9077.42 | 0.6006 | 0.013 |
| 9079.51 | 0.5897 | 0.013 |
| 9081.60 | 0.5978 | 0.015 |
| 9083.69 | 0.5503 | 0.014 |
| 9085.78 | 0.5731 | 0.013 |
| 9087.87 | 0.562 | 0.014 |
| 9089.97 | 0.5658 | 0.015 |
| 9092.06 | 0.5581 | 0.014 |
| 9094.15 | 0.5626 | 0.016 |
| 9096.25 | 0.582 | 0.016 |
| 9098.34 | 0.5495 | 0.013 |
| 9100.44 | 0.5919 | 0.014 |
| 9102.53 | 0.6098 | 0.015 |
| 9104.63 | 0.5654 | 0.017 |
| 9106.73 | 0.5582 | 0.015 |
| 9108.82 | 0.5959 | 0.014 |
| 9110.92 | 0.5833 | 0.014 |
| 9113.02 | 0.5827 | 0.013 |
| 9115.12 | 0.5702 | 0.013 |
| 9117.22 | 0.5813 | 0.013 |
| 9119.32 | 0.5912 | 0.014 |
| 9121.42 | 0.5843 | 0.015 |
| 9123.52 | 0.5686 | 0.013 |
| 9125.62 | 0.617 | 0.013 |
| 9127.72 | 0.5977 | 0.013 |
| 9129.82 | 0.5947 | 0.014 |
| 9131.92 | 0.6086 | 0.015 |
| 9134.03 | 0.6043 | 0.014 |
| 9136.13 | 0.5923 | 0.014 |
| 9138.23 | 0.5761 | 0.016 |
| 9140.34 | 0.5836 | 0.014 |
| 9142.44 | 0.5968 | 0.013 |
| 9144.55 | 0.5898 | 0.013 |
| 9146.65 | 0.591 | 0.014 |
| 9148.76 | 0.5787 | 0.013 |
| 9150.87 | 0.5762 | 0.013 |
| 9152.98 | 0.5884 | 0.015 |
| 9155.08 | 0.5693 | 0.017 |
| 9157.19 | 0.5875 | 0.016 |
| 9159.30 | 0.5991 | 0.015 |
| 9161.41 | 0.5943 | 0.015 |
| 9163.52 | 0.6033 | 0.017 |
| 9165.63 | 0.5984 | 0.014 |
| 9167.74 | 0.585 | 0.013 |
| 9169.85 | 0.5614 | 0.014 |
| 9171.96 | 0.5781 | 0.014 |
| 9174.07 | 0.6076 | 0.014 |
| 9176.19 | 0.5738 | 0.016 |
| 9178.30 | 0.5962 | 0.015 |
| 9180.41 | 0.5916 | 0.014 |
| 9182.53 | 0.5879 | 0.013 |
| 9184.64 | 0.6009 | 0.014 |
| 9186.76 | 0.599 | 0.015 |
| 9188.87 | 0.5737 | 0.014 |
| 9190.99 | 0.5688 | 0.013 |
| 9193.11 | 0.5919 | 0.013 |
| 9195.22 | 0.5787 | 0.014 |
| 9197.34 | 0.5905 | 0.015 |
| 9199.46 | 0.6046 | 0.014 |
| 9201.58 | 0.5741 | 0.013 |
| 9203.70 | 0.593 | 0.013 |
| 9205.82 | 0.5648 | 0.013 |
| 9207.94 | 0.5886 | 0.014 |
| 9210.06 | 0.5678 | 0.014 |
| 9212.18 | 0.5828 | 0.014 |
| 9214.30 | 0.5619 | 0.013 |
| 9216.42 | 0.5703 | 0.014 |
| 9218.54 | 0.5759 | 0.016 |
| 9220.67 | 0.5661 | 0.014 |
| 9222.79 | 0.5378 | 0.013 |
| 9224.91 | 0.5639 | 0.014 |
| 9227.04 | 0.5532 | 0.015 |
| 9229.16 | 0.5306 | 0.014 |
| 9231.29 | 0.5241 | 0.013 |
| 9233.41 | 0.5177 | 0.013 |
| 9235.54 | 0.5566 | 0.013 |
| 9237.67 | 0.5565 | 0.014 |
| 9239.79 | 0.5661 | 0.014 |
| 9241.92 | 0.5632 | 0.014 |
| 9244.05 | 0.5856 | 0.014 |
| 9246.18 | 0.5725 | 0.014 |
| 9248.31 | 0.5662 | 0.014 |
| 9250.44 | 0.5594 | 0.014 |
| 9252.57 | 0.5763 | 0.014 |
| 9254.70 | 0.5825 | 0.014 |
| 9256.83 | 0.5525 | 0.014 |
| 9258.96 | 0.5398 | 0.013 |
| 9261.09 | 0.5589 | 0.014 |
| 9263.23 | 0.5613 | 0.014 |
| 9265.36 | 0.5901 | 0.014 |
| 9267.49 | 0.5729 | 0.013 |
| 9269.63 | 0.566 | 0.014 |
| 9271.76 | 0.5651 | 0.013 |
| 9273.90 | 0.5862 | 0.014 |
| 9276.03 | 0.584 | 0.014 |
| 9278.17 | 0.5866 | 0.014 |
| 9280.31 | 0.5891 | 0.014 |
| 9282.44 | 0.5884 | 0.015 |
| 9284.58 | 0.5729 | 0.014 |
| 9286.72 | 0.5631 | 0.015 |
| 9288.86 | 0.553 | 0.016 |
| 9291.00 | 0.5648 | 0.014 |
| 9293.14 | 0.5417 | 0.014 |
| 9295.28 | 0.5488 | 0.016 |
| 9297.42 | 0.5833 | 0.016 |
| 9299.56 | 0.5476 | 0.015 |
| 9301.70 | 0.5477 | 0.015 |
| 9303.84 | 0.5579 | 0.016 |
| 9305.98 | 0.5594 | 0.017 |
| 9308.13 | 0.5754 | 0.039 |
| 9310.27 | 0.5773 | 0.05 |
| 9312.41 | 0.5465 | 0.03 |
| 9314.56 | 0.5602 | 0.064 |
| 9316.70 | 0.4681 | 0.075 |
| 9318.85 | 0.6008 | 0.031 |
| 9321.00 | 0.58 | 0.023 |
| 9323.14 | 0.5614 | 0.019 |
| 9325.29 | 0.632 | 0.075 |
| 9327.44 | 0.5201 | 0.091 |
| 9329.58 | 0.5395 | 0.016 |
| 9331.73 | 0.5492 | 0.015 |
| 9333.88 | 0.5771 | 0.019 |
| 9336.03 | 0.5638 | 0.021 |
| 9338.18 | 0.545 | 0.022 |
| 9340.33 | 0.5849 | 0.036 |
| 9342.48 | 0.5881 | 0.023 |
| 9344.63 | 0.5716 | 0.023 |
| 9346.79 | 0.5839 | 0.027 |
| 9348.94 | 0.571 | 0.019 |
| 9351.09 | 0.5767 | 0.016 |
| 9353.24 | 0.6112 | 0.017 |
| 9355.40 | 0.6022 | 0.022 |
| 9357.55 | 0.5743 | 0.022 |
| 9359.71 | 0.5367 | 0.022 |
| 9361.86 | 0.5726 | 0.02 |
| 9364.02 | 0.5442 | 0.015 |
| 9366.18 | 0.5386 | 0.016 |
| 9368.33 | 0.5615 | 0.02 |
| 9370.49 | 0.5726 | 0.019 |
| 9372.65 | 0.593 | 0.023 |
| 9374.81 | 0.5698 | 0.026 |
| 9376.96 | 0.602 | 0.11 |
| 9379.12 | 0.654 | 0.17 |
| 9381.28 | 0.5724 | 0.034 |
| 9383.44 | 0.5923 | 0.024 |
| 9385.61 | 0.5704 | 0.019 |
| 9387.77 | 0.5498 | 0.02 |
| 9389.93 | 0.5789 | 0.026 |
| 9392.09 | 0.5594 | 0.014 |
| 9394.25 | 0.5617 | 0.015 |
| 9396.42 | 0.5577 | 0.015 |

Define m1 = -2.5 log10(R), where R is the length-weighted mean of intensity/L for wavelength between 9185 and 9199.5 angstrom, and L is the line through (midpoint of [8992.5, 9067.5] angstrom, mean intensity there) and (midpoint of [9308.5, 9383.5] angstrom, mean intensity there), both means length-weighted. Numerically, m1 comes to -0.007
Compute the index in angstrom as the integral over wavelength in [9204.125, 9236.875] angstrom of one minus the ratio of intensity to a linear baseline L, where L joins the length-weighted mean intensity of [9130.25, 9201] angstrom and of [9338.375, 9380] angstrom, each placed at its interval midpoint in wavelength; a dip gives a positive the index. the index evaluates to 1.5 angstrom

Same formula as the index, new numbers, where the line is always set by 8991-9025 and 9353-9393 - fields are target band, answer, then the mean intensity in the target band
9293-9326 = 1.0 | 0.562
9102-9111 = 0.1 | 0.581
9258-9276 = 0.4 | 0.569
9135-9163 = 0.0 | 0.587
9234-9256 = 0.6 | 0.567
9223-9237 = 1.0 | 0.541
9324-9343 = 0.4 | 0.566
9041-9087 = -0.3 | 0.594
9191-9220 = 0.2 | 0.58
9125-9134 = -0.3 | 0.604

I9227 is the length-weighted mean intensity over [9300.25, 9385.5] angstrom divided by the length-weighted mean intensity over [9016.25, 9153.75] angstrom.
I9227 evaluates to 1.0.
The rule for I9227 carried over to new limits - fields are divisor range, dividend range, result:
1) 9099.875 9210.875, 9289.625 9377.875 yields 0.96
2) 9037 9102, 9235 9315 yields 0.96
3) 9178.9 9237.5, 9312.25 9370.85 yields 0.99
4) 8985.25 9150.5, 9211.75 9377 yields 0.96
